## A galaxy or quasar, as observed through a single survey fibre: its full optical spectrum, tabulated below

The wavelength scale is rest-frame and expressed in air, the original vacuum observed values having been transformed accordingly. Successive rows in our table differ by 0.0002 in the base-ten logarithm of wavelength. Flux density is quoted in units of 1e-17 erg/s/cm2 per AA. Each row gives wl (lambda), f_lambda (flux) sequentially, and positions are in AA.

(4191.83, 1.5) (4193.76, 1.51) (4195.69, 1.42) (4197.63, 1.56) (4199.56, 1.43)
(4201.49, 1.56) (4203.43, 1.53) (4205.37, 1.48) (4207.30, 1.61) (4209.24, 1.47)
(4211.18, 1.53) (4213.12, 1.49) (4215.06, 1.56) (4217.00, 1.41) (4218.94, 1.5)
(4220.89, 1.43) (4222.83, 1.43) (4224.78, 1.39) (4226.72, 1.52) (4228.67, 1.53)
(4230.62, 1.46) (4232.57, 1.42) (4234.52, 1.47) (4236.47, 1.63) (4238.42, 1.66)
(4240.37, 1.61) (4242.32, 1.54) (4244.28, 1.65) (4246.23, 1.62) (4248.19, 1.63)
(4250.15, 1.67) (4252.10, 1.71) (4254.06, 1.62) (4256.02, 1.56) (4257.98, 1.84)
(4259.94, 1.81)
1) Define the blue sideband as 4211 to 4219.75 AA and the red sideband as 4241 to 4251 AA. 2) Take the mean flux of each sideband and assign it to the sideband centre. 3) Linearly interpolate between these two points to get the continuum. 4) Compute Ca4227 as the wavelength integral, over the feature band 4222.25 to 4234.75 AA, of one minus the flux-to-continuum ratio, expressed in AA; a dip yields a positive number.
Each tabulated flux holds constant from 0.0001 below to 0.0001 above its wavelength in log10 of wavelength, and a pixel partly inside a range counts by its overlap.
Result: 0.7 AA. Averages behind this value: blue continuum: 1.5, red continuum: 1.62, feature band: 1.46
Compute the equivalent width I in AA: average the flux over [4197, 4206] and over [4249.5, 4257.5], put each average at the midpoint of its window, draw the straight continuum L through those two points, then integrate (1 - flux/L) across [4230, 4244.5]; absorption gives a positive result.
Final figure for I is 0.5 AA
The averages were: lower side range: 1.51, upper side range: 1.65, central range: 1.55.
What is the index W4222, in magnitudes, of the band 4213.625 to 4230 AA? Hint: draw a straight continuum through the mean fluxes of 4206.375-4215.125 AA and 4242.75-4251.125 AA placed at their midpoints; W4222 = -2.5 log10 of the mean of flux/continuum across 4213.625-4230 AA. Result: 0.06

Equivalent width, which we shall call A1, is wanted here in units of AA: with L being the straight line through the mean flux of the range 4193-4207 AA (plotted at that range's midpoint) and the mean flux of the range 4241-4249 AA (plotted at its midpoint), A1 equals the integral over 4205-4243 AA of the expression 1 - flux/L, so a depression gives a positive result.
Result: 1.3 AA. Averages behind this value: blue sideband 1.5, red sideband 1.61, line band 1.51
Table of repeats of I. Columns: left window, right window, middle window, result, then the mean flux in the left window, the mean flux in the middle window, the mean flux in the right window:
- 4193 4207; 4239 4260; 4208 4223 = 0.7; 1.5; 1.48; 1.65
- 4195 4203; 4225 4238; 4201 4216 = -0.3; 1.5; 1.53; 1.51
